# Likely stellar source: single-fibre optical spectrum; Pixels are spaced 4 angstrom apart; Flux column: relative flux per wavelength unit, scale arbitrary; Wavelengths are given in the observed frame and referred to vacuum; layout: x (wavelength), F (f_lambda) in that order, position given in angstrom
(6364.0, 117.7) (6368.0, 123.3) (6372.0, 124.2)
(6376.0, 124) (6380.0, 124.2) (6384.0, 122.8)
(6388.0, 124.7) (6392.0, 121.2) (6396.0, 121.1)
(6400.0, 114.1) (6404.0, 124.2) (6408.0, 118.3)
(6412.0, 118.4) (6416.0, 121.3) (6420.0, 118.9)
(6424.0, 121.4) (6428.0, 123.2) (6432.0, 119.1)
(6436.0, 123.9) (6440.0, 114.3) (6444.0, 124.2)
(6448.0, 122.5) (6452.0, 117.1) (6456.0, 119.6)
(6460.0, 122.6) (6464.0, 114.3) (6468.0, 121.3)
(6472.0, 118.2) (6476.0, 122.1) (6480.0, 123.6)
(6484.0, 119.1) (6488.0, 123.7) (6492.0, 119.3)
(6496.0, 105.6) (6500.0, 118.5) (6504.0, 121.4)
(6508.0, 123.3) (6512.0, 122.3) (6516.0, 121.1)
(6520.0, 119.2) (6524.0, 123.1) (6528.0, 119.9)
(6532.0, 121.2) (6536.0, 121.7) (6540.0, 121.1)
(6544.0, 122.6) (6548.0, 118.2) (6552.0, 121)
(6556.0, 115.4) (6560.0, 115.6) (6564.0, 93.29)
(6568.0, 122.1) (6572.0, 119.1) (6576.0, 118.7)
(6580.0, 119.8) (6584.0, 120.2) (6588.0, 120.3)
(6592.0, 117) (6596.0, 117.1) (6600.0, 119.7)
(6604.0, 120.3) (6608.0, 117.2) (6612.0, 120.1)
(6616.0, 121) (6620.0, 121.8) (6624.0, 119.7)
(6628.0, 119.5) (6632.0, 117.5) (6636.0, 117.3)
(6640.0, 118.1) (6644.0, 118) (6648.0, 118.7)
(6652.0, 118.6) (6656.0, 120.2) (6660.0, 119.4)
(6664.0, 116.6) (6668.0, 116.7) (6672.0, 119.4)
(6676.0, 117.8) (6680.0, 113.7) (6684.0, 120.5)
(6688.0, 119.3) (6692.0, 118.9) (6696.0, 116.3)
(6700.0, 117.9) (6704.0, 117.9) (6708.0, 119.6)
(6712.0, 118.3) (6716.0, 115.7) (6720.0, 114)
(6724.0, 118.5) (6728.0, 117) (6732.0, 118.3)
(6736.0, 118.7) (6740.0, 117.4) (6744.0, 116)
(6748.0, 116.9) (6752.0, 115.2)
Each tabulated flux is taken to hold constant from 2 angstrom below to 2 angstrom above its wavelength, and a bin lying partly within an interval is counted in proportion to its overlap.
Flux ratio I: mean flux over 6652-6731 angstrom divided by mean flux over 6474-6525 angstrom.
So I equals 0.98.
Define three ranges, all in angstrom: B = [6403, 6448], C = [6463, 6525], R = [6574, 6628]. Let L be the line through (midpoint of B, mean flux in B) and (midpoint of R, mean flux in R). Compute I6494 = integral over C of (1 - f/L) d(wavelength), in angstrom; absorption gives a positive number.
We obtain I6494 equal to 0.21 angstrom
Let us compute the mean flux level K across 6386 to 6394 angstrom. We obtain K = 123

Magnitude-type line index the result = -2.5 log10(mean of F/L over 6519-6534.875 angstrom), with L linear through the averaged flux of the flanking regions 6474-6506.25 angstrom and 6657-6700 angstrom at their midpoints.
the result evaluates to -0.02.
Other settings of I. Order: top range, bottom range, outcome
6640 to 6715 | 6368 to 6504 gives 0.98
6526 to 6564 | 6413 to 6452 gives 0.98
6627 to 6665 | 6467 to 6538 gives 0.98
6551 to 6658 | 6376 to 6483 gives 0.98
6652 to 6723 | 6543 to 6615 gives 1.00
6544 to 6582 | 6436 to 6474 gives 0.97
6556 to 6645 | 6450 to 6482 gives 0.98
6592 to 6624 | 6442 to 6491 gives 0.99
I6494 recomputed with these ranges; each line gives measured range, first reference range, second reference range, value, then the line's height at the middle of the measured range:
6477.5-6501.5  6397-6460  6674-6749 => 0.2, 120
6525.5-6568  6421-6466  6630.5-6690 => 0.7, 119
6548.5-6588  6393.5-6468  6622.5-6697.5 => 0.8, 119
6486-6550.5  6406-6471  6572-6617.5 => -0.3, 120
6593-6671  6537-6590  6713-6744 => -1.0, 117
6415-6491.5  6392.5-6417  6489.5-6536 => -0.6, 120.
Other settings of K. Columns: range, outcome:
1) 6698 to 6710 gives 118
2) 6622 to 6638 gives 118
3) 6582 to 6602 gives 119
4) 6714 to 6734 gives 117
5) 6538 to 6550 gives 121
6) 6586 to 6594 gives 119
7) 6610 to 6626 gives 121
